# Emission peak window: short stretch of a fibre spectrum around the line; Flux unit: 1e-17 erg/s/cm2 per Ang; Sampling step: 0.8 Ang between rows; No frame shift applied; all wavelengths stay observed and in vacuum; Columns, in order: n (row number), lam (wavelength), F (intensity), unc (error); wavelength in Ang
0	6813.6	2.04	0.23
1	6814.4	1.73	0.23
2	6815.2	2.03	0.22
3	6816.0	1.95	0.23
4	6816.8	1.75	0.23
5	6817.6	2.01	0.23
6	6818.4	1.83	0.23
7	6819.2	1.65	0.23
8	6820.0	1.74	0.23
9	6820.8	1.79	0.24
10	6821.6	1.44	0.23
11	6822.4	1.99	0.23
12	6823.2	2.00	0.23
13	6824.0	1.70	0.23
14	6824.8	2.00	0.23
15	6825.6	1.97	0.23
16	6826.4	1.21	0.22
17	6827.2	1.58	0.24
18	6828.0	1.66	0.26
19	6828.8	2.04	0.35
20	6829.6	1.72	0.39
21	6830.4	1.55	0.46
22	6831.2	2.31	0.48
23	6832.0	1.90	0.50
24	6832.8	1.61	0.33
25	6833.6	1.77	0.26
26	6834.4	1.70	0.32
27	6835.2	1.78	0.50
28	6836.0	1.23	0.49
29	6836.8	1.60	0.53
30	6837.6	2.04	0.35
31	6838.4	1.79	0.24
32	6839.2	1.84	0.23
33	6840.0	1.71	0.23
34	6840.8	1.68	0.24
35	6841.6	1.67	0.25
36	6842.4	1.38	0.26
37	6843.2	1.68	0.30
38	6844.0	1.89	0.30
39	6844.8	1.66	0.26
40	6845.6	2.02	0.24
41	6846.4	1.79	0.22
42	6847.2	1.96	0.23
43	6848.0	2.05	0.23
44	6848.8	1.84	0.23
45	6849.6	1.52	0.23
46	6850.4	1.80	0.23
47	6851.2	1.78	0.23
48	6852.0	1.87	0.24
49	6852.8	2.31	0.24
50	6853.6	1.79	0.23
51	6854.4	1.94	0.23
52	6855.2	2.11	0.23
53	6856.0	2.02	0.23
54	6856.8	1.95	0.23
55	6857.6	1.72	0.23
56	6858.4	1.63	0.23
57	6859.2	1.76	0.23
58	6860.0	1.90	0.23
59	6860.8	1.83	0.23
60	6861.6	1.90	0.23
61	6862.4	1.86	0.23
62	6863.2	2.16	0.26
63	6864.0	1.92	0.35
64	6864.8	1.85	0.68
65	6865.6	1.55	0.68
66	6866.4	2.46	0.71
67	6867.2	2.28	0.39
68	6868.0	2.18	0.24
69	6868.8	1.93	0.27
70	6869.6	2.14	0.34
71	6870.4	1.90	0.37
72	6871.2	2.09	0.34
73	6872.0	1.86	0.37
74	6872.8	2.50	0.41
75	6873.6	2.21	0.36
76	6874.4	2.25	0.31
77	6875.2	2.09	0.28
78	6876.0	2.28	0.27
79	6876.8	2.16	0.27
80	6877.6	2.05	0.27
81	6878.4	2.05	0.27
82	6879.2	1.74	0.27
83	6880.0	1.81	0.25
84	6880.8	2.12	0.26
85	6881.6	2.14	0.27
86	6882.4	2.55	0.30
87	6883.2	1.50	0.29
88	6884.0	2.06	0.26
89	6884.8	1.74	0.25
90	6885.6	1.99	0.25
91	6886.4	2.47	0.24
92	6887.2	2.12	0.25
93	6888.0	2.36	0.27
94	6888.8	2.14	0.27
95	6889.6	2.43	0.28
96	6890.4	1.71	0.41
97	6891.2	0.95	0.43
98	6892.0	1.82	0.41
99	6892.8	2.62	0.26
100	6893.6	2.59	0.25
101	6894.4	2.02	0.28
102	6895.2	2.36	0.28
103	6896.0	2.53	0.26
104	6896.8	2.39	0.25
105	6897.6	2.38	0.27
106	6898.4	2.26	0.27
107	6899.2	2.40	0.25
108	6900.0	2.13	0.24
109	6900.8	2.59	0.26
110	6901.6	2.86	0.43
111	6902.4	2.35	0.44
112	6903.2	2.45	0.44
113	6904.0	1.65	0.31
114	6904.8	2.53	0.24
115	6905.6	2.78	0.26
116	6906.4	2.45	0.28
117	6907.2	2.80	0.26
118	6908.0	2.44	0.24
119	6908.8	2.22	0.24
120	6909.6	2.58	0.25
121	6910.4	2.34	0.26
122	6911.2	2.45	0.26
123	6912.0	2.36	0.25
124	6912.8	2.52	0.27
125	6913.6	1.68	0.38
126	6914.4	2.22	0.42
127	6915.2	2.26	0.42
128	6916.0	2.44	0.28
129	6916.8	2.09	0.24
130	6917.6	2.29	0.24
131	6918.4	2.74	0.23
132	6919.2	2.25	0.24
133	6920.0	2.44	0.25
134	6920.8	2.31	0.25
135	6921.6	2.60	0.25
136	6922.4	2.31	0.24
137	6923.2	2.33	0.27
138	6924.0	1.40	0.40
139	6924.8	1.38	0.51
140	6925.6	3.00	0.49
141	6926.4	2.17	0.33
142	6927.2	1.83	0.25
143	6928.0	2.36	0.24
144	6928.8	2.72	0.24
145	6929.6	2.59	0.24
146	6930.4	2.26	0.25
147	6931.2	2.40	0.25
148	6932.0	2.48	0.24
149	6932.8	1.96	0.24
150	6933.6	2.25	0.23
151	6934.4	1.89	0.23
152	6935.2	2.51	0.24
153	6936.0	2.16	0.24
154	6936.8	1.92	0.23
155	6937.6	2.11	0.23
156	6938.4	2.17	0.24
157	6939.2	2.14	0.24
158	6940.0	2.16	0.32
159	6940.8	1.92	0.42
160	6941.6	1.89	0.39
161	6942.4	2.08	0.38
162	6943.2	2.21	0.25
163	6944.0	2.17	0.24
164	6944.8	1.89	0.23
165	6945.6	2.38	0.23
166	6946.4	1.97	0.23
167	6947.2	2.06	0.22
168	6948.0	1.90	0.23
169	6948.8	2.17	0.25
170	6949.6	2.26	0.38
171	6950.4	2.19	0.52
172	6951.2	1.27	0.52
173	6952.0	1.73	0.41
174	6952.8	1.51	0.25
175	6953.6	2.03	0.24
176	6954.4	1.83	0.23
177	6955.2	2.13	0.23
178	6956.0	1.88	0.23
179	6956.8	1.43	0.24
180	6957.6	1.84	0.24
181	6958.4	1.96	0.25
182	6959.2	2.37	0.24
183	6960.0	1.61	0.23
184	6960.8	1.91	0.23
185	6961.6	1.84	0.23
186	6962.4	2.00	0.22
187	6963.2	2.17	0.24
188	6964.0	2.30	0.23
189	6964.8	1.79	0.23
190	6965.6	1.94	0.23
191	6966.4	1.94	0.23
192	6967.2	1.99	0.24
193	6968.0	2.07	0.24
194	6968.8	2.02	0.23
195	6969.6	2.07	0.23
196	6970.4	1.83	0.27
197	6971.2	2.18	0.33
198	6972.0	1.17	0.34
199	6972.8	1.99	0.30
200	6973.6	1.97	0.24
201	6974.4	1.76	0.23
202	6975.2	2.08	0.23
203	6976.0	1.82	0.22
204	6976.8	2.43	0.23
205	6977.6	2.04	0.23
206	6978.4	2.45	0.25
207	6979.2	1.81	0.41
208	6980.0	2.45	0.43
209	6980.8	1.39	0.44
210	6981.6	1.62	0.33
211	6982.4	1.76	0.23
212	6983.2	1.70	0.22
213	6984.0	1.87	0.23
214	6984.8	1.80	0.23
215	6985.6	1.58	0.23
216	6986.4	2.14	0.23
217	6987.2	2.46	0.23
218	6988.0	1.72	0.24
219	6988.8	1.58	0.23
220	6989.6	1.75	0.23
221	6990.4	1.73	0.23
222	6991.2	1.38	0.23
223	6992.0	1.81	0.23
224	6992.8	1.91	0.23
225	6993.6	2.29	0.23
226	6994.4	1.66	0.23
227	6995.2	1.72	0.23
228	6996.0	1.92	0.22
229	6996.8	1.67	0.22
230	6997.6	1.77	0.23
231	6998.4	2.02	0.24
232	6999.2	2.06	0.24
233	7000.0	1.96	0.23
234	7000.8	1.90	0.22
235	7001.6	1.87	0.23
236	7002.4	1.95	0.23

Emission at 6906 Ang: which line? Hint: Mg II 2798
